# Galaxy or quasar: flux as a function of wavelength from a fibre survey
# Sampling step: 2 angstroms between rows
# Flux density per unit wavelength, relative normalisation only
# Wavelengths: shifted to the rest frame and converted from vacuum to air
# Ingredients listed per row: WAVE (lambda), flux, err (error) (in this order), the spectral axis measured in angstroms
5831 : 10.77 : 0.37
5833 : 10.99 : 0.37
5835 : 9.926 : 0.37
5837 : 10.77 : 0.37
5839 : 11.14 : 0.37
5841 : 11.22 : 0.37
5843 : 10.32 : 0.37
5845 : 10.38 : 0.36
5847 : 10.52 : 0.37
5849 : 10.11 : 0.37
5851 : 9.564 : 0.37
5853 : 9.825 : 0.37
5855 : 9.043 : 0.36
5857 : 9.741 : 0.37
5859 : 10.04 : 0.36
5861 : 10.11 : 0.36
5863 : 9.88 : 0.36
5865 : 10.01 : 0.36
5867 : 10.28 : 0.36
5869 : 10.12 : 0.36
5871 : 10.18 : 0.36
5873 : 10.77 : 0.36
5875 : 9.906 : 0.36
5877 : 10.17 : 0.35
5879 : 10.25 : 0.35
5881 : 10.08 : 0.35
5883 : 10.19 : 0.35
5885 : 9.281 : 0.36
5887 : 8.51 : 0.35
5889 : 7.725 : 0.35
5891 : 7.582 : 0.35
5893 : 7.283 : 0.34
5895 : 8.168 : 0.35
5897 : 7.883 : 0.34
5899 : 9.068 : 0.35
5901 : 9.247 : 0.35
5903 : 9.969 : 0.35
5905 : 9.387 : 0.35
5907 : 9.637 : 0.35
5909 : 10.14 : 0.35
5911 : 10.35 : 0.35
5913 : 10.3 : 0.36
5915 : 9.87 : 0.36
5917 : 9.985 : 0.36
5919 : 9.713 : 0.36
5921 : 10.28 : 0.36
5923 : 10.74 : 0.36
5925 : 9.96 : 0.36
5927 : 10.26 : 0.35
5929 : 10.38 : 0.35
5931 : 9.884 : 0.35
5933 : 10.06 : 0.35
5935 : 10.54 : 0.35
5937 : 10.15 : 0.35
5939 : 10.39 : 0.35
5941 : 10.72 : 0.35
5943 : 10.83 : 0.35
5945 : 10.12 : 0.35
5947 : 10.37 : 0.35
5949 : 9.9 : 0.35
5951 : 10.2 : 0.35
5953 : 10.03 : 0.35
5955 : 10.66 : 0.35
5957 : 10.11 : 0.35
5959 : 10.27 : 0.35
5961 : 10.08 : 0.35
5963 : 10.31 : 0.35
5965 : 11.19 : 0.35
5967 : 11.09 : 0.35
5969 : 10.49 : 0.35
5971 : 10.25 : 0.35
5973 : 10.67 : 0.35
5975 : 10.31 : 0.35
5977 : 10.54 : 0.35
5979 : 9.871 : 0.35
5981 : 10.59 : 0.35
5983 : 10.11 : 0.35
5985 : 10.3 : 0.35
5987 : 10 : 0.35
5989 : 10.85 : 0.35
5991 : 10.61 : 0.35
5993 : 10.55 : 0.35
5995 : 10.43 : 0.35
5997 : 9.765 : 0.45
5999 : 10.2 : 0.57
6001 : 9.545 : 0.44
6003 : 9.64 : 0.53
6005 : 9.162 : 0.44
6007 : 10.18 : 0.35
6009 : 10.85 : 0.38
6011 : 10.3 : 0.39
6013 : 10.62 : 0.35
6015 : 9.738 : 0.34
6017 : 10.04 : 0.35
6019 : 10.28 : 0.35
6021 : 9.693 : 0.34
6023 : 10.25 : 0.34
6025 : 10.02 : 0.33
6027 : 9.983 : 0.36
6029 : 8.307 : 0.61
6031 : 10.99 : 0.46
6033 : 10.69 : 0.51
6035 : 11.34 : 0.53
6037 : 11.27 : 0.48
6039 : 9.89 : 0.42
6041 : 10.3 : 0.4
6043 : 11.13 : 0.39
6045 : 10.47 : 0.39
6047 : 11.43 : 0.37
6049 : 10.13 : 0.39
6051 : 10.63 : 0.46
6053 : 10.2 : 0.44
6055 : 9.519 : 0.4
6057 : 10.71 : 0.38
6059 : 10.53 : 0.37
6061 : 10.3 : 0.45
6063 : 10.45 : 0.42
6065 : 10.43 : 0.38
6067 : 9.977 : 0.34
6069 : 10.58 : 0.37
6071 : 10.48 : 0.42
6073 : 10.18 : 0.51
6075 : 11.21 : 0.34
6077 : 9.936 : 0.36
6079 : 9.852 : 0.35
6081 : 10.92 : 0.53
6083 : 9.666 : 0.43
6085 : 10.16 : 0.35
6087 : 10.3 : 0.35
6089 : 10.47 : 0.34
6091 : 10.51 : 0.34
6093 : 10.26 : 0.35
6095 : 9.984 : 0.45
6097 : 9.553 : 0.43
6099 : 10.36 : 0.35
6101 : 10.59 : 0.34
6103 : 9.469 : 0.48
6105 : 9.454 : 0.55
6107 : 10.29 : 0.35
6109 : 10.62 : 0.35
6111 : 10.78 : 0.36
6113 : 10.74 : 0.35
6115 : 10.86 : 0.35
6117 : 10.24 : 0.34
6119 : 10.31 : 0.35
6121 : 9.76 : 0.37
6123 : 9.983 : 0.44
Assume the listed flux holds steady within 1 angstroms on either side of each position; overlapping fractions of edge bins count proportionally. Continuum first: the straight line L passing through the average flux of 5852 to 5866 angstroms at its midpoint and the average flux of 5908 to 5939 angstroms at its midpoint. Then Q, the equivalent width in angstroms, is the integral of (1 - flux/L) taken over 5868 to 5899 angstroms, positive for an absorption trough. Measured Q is 2.3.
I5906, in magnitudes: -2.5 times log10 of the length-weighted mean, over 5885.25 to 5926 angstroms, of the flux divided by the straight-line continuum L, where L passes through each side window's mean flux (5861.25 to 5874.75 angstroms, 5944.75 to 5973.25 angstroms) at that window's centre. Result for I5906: 0.109 mag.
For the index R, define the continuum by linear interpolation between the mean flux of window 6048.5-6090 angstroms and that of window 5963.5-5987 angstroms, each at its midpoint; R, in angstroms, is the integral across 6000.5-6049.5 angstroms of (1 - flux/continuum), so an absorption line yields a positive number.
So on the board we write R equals 0.6 angstroms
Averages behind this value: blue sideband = 10.5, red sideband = 10.3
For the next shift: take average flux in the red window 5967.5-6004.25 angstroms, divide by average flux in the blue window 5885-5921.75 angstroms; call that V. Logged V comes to 1.1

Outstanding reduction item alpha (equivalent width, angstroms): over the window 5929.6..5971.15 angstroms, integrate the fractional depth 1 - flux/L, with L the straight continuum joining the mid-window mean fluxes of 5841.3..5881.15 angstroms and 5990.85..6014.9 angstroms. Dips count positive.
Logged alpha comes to -1.1 angstroms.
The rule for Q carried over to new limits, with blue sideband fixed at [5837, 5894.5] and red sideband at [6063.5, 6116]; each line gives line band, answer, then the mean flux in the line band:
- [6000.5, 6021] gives 0.2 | 10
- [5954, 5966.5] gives -0.6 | 10.5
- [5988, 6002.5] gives -0.2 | 10.3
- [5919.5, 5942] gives -0.8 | 10.3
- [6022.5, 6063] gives -0.9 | 10.4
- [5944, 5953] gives -0.1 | 10.1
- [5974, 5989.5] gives -0.4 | 10.3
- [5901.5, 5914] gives -0.1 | 9.94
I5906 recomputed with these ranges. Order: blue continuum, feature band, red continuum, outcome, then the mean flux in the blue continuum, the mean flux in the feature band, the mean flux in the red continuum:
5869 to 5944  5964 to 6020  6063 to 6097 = -0.03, 9.73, 10.3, 10.3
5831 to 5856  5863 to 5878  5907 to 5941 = 0.01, 10.3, 10.2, 10.2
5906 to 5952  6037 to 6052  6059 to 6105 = -0.04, 10.2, 10.6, 10.2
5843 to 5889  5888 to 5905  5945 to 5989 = 0.19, 9.91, 8.43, 10.4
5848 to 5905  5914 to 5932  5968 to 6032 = -0.04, 9.46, 10.1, 10.2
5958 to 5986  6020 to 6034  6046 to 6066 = 0.05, 10.4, 9.99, 10.4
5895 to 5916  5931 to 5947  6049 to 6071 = -0.07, 9.52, 10.4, 10.3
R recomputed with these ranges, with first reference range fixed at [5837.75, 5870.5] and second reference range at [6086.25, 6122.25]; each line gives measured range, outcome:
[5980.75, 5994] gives -0.3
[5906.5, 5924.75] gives 0.1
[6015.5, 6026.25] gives 0.2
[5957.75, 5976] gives -0.6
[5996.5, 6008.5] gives 0.5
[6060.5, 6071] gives -0.1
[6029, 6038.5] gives -0.5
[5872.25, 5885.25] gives 0.0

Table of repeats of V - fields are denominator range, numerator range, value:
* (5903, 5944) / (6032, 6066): 1.04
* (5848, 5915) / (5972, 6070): 1.08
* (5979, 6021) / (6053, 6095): 1.01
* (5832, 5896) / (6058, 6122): 1.05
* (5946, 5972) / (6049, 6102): 0.99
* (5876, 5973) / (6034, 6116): 1.05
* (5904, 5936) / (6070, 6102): 1.02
